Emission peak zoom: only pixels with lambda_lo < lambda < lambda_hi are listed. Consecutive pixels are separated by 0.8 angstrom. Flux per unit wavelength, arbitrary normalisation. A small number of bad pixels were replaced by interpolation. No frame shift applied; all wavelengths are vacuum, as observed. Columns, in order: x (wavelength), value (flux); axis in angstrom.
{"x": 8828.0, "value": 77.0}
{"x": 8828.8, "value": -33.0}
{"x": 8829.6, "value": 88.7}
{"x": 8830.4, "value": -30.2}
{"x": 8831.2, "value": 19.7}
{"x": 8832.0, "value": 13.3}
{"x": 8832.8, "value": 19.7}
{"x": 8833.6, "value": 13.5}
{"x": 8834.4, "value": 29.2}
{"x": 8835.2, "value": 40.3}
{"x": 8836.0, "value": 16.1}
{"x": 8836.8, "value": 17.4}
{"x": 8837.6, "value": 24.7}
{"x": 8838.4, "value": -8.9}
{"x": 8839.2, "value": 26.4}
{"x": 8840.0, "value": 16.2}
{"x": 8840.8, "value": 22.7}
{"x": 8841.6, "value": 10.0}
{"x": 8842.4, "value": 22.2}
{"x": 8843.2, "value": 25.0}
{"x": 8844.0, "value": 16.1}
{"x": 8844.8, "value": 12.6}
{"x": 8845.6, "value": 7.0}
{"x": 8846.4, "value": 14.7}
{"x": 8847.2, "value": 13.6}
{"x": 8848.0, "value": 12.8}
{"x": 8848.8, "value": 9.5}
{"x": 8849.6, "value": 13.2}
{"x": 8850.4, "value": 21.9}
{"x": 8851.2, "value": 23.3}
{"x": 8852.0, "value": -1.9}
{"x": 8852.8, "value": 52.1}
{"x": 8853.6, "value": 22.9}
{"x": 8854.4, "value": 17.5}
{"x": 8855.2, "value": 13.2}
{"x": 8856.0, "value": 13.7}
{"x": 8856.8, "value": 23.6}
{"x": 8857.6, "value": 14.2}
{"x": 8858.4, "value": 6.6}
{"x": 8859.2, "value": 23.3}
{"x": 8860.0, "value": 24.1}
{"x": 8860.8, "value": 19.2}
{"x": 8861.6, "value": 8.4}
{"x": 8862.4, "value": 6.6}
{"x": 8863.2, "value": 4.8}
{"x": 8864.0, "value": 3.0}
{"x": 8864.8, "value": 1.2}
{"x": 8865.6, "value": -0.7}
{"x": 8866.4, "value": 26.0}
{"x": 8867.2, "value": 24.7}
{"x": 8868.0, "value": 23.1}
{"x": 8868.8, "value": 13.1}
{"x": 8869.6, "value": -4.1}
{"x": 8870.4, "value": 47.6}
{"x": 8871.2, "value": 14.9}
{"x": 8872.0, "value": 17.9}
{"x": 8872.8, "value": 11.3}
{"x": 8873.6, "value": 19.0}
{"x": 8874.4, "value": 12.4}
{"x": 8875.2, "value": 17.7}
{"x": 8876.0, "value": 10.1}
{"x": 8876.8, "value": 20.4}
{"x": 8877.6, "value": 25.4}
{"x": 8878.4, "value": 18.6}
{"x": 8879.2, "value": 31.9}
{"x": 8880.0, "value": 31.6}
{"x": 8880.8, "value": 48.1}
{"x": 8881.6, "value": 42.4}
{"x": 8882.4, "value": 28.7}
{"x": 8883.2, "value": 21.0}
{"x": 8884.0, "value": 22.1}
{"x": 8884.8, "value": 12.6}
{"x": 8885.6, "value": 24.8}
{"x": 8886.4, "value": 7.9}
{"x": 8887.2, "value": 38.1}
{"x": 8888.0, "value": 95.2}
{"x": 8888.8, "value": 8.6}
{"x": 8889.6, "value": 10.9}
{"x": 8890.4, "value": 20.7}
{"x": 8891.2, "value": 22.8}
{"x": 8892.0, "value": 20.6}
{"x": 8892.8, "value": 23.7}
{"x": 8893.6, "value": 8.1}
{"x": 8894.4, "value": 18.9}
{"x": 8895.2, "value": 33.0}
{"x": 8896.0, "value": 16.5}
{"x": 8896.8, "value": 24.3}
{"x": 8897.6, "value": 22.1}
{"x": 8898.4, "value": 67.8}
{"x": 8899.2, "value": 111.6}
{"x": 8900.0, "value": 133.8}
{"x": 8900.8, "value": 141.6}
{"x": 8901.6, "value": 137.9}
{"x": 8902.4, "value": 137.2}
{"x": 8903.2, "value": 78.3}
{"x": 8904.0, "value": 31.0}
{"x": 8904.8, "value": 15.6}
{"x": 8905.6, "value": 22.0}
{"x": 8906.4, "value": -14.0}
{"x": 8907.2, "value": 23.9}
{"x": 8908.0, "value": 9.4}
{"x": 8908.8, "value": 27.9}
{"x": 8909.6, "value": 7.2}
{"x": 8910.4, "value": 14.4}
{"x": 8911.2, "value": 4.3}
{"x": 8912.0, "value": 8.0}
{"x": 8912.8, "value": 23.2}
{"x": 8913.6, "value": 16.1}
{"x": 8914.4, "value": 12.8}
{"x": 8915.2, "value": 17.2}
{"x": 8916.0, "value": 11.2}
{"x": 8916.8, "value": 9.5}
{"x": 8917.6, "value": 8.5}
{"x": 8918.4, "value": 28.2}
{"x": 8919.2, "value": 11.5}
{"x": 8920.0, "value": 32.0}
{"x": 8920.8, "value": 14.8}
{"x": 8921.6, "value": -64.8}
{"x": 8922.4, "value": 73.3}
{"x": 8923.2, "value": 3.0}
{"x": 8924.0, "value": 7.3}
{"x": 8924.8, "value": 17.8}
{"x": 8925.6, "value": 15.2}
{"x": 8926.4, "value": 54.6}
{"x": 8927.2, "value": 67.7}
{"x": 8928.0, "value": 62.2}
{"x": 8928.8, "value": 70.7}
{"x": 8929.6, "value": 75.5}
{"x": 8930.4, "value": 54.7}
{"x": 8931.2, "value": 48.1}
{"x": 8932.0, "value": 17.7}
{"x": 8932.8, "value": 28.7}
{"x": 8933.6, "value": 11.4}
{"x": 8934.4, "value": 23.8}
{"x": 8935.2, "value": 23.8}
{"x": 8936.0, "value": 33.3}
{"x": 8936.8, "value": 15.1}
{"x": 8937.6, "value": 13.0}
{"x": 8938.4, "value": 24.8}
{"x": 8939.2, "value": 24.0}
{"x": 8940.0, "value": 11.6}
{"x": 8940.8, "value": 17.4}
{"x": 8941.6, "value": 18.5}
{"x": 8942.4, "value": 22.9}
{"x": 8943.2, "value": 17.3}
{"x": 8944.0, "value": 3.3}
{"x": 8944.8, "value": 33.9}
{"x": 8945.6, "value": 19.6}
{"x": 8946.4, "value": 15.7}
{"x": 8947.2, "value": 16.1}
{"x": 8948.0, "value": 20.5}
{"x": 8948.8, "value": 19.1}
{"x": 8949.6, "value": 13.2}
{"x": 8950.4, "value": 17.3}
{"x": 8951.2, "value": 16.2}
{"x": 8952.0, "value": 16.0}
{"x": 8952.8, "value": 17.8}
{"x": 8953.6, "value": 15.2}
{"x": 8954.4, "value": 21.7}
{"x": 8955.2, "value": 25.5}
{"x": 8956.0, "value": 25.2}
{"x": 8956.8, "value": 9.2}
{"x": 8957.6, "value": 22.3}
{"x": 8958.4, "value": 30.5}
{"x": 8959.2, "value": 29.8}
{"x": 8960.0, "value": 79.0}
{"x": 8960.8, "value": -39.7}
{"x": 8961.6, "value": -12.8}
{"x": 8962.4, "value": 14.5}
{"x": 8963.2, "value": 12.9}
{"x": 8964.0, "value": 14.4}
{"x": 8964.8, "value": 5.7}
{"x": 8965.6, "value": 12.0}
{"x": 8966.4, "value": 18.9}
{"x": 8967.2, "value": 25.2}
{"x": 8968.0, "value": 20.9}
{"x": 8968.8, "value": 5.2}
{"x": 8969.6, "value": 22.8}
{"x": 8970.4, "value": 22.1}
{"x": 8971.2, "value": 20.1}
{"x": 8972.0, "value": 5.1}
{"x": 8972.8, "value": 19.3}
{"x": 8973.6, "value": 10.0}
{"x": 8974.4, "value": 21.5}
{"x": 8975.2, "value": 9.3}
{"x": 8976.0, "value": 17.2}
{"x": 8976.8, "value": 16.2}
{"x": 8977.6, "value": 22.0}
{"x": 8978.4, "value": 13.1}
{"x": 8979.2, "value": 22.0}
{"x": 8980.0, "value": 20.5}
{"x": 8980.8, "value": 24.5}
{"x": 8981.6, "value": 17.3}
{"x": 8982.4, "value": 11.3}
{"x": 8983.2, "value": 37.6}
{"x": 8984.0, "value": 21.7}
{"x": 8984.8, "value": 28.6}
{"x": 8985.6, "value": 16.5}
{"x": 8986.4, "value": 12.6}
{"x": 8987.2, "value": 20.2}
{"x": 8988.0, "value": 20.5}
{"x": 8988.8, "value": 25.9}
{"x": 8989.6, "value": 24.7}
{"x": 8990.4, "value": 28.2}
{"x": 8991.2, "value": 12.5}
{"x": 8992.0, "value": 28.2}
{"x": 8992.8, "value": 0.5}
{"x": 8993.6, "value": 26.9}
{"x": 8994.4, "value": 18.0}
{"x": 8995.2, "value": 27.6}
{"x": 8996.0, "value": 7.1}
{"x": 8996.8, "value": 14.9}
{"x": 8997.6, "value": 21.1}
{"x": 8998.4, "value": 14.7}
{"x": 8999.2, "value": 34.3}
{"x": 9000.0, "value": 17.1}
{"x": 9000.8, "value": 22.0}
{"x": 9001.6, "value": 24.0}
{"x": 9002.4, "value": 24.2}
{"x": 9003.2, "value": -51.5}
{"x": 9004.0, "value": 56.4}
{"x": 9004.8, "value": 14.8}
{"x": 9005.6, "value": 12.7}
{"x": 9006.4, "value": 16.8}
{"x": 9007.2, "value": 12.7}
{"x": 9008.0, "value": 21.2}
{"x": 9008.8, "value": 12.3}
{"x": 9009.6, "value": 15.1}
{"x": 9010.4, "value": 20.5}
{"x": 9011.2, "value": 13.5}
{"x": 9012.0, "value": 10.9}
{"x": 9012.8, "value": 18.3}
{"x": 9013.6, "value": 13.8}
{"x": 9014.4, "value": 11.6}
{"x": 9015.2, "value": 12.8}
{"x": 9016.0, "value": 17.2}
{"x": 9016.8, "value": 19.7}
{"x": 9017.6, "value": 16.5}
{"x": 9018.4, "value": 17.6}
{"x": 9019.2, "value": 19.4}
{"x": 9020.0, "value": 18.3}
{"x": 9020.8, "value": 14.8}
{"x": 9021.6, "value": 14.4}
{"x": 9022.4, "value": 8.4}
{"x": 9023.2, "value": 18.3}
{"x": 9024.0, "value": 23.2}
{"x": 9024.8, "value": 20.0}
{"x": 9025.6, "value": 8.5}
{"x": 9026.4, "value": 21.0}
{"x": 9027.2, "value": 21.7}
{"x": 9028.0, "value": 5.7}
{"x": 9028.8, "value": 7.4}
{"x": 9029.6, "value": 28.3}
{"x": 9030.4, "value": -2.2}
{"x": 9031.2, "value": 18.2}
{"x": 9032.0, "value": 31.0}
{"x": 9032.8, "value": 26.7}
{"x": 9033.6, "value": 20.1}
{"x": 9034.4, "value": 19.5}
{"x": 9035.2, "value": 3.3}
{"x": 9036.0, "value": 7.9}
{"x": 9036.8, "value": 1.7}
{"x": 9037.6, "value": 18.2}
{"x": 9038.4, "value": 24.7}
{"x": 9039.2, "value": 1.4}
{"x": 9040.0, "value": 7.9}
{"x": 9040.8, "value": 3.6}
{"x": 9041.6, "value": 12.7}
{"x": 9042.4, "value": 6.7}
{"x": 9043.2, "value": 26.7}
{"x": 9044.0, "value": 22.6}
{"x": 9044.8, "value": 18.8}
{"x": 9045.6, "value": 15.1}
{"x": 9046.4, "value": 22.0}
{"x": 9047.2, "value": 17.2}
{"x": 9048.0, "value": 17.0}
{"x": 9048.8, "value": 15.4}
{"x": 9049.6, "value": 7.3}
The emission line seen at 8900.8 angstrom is Halpha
